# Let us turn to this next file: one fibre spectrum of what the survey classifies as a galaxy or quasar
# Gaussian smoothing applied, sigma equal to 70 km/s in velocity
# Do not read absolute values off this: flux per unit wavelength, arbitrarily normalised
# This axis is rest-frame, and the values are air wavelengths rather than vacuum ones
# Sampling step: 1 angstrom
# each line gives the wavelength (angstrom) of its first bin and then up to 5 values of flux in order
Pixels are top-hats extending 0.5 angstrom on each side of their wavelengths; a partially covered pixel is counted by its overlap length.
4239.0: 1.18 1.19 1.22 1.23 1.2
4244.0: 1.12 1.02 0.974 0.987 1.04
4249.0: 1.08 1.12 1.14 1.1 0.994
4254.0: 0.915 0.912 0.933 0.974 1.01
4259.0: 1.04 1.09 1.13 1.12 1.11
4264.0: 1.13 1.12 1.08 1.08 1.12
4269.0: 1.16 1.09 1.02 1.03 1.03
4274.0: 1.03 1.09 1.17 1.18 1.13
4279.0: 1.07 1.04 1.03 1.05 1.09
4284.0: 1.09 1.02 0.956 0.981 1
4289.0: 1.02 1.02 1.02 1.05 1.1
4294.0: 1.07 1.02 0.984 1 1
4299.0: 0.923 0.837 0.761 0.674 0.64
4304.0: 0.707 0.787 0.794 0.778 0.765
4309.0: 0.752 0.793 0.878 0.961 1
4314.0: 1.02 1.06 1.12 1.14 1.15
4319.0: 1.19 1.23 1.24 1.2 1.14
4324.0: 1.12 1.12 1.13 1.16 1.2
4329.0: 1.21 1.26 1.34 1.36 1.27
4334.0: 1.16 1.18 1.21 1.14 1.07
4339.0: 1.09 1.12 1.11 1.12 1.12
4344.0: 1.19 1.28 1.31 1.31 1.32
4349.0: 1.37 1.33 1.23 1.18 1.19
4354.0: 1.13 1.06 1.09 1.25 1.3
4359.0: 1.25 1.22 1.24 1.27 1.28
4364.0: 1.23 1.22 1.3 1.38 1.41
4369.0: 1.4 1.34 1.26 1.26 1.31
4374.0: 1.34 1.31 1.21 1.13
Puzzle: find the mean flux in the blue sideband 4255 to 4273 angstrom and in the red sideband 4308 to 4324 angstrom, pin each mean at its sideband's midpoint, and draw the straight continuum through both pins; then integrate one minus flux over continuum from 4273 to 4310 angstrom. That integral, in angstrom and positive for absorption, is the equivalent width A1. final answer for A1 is 3.4 angstrom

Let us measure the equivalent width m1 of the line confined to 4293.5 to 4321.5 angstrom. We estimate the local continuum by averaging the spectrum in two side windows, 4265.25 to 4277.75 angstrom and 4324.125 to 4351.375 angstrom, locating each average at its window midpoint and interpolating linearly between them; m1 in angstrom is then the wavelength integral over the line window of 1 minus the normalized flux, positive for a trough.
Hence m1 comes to 5.29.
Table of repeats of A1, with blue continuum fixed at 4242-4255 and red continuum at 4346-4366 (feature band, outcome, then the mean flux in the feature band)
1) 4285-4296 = 1.0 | 1.02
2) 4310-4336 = 0.8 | 1.15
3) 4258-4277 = 0.0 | 1.09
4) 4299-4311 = 4.0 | 0.766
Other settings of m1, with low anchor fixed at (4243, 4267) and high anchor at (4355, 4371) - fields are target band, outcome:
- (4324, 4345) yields 0.59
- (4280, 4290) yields 0.78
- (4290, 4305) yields 2.97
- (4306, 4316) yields 2.32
